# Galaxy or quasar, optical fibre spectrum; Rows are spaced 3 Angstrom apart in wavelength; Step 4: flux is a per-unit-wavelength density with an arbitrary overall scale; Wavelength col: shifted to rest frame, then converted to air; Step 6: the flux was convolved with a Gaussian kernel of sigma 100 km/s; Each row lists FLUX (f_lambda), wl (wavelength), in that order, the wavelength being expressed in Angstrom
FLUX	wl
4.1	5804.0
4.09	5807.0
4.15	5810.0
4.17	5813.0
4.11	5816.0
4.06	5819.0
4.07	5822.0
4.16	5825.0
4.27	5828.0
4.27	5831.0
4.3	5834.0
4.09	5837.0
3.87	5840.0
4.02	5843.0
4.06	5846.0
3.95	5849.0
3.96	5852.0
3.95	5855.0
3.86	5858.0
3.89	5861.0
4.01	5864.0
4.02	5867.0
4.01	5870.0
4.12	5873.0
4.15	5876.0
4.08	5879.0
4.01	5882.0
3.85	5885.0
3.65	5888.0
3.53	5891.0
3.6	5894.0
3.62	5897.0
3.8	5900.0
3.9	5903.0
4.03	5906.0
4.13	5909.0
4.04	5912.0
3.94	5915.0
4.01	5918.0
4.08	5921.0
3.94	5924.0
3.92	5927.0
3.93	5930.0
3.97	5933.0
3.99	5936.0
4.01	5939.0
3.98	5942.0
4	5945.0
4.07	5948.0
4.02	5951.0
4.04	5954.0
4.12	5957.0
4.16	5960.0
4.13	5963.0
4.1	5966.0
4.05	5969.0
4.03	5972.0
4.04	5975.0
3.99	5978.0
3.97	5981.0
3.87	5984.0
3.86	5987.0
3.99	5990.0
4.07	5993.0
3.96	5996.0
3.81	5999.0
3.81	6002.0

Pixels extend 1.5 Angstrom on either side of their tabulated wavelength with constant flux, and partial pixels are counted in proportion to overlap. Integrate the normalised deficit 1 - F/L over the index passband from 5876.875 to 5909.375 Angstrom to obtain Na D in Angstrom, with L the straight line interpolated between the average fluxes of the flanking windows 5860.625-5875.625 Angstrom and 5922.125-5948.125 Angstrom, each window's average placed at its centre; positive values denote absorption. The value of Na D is 1.4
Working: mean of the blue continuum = 4.03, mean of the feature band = 3.83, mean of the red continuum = 3.98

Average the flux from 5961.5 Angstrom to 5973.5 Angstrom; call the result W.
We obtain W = 4.08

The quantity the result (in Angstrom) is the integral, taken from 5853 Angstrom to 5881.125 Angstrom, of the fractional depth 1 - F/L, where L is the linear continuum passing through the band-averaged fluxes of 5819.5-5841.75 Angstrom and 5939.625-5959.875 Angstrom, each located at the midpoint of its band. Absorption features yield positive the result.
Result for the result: 0.7 Angstrom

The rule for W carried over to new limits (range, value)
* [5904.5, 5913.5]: 4.07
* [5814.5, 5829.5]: 4.13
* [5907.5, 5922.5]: 4.04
